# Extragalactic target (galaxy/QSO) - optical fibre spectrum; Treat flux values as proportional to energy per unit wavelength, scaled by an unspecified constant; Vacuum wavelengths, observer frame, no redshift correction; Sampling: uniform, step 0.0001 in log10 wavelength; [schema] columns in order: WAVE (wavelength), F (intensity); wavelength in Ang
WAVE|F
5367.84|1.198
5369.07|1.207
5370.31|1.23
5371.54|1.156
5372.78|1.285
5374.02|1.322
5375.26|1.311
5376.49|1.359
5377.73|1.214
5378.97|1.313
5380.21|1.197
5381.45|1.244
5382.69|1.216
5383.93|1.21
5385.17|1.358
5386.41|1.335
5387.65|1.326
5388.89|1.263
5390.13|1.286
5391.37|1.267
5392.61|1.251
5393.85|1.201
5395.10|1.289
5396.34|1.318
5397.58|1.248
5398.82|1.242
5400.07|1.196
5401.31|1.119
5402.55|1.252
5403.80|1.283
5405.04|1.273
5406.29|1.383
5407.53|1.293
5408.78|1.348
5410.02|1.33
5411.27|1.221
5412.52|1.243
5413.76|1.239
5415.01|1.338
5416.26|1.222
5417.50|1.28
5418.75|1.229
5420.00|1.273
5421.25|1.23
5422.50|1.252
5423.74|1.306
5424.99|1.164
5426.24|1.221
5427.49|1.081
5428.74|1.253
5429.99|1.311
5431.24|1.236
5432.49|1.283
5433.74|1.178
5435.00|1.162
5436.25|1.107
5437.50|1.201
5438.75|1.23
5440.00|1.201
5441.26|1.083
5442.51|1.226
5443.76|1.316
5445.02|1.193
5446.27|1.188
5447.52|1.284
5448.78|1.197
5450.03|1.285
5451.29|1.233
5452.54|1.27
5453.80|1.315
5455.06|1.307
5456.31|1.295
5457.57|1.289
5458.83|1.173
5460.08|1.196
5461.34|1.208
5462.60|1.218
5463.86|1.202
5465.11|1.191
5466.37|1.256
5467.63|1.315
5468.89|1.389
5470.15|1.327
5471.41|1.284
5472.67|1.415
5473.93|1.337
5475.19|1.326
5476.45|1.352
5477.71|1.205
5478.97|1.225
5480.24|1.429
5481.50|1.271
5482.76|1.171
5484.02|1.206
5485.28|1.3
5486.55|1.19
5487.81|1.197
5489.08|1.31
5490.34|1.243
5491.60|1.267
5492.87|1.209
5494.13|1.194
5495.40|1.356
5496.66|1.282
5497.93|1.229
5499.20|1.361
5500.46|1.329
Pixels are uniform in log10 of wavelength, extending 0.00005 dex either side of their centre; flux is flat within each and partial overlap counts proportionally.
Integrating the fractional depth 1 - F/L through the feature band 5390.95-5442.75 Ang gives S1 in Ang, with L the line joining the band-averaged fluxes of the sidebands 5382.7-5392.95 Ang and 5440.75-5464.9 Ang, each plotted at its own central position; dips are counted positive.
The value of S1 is 1.0 Ang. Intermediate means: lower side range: 1.28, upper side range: 1.24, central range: 1.24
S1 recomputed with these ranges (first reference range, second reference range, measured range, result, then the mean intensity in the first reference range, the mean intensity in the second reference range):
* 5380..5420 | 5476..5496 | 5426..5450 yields 1.00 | 1.27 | 1.26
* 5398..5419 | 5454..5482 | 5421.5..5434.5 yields 0.44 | 1.26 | 1.28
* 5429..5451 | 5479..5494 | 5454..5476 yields -0.79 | 1.22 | 1.25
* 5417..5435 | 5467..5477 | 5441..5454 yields 0.47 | 1.23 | 1.34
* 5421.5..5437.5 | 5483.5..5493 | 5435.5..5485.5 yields -1.08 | 1.21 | 1.24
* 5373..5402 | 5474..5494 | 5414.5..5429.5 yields 0.31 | 1.26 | 1.26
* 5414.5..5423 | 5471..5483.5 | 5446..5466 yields 0.69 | 1.26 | 1.3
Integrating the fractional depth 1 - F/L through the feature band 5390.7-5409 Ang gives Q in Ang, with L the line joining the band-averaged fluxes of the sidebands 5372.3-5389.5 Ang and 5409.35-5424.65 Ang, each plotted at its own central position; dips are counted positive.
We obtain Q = 0.1 Ang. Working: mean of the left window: 1.28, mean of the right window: 1.26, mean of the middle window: 1.26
